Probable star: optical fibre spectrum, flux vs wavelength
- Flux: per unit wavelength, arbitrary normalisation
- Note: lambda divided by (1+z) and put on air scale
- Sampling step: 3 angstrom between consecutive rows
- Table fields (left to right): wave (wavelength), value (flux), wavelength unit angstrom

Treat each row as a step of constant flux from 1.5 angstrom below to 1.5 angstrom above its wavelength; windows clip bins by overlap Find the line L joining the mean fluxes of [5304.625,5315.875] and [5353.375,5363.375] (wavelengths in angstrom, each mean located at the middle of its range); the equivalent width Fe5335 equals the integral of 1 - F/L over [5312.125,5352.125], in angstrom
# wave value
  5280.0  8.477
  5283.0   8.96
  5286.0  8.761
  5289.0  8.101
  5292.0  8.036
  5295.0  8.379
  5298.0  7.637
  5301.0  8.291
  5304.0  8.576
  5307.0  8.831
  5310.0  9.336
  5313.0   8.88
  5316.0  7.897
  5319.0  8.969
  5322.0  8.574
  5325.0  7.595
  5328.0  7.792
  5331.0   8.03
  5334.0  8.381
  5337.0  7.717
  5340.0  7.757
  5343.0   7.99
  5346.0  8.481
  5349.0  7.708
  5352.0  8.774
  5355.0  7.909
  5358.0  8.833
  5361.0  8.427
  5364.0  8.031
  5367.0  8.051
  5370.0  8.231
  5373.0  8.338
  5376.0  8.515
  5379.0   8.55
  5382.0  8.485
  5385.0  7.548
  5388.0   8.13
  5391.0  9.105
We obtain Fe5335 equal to 2.20 angstrom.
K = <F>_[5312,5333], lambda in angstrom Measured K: 8.24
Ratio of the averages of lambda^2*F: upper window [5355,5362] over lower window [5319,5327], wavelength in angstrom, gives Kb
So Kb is 1.05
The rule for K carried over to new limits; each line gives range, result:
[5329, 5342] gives 7.97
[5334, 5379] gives 8.22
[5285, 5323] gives 8.48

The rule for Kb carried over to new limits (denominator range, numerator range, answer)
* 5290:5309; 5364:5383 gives 1.03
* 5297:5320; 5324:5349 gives 0.94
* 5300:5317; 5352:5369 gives 0.98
